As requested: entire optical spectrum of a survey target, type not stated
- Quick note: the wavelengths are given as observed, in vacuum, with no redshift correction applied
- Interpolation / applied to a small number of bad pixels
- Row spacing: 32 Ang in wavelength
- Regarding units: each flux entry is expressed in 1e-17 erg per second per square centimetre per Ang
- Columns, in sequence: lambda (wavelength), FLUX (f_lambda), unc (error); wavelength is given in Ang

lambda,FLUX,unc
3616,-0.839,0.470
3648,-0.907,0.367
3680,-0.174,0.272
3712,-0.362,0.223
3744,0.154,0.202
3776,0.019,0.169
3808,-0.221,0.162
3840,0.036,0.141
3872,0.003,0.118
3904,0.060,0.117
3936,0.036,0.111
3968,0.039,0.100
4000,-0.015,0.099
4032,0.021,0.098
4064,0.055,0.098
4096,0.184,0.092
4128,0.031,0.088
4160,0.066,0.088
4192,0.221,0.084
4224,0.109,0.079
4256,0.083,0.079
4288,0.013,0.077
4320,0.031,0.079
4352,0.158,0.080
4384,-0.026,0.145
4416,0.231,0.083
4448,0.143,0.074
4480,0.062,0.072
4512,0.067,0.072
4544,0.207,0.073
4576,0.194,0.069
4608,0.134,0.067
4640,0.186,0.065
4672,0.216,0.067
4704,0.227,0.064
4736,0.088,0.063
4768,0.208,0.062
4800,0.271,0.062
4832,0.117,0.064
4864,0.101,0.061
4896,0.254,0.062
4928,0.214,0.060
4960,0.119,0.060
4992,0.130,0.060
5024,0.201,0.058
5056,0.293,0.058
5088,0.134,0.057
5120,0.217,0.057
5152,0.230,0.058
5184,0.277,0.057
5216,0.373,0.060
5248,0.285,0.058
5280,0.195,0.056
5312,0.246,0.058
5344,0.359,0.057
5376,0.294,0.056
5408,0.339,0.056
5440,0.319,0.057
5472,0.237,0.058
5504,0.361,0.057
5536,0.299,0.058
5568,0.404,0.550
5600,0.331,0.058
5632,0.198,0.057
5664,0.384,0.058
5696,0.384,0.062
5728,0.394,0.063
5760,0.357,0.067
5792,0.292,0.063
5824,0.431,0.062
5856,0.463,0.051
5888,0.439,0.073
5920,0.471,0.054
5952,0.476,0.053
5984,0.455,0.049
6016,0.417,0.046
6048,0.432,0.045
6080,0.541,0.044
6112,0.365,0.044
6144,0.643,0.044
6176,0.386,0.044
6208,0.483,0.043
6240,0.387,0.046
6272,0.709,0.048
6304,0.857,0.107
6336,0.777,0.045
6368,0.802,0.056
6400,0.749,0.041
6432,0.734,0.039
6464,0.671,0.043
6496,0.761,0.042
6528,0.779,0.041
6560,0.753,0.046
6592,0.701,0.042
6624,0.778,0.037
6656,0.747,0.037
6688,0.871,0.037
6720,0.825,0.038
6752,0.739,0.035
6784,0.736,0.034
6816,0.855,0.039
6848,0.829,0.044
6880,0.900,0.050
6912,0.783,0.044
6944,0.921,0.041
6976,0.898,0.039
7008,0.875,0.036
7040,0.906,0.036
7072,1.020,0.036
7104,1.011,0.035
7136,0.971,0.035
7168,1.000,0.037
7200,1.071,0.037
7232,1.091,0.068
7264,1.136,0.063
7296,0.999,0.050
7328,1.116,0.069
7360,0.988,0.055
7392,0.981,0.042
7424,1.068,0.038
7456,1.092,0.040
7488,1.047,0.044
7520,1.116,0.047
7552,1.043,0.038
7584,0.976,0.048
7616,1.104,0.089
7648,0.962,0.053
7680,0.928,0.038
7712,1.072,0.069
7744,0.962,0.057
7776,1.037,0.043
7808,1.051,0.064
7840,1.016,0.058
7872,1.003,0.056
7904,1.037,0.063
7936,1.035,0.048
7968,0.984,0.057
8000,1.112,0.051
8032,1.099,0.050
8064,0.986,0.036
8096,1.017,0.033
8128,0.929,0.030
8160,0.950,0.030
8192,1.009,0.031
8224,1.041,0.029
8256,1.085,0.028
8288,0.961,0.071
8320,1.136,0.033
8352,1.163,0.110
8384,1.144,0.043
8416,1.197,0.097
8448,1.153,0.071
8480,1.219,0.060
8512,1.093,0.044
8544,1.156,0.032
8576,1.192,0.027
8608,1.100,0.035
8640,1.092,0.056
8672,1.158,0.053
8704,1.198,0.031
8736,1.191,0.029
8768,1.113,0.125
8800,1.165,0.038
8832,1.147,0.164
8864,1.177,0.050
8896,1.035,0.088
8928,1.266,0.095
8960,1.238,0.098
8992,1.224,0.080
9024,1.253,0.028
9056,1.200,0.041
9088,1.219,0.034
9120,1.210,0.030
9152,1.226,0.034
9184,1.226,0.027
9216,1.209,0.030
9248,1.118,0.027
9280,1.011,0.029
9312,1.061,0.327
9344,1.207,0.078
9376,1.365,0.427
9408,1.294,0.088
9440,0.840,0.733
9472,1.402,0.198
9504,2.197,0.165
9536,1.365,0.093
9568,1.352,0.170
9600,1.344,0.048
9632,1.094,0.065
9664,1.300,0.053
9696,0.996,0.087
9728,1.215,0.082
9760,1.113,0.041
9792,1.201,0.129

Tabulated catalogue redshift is 0.57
